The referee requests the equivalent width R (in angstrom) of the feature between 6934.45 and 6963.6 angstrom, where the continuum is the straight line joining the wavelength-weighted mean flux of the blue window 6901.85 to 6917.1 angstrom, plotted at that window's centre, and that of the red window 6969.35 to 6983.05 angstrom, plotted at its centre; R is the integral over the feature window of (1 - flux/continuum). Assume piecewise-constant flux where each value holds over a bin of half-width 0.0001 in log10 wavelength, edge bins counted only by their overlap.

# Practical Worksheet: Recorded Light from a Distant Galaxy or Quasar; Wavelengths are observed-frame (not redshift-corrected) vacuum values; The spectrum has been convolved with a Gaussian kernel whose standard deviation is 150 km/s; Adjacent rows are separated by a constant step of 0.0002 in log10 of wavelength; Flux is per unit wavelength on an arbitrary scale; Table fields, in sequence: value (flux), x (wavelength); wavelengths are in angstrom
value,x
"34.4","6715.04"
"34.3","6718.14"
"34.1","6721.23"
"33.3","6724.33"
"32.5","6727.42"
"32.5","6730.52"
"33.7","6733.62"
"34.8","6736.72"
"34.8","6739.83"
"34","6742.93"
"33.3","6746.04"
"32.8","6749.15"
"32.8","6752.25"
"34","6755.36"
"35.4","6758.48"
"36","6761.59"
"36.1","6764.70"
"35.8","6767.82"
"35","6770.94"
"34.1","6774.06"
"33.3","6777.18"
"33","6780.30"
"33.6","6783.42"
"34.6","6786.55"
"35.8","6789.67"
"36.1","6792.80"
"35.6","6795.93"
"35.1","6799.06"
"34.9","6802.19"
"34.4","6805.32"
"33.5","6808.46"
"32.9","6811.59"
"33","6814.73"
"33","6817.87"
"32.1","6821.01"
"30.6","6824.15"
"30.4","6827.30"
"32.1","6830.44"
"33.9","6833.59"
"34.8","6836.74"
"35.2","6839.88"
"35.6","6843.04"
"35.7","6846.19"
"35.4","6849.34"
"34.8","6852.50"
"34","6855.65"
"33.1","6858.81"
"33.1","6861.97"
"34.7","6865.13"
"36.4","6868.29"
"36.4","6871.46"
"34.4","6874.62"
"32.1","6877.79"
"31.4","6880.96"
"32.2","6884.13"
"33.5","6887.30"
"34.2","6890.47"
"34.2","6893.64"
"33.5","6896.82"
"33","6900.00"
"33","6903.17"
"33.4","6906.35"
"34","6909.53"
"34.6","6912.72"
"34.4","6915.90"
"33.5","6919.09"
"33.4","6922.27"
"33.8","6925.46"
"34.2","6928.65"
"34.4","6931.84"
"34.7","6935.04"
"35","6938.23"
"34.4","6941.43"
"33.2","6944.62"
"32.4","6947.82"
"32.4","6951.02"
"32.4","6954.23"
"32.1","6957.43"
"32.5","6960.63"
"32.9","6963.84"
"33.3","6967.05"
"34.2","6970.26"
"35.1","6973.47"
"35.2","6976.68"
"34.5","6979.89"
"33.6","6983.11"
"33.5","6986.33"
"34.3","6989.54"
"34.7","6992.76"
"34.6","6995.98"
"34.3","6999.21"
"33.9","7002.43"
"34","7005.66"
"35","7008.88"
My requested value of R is 1.0 angstrom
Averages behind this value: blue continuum 33.9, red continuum 34.7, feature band 33.2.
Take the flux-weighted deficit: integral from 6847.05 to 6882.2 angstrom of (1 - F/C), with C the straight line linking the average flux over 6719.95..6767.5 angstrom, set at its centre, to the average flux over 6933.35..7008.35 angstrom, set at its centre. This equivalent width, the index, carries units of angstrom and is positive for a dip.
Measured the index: -0.3 angstrom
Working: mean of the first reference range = 34.1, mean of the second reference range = 33.8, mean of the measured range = 34.2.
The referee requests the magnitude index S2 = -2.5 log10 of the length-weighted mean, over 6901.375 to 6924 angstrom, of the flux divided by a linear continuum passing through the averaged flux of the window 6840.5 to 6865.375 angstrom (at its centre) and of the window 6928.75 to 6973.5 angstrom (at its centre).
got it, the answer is 0.00 mag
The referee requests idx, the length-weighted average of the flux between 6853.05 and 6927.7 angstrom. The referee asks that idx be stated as 33.8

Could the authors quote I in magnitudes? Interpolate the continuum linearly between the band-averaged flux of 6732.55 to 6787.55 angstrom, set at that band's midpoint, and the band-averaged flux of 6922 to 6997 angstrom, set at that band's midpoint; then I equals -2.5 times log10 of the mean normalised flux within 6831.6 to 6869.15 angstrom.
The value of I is -0.02 mag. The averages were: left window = 34.3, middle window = 34.7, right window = 33.8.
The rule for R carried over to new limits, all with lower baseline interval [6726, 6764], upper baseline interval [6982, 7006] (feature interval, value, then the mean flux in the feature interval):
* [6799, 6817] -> 0.08 angstrom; 33.8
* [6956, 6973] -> 0.48 angstrom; 33.1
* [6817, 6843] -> 0.82 angstrom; 32.9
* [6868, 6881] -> -0.08 angstrom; 34.2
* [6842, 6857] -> -0.48 angstrom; 35.1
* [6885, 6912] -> 0.36 angstrom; 33.6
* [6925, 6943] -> -0.20 angstrom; 34.4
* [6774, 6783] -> 0.16 angstrom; 33.4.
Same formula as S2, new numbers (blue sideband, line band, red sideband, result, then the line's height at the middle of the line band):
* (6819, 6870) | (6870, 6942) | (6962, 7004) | 0.01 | 34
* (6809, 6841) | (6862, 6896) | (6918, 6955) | -0.02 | 33.2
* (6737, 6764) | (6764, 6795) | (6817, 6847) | -0.03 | 33.9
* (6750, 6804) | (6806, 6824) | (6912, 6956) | 0.06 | 34.5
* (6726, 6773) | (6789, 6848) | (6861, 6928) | 0.00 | 34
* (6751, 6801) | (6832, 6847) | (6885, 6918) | -0.02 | 34.3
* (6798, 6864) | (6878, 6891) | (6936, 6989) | 0.03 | 33.6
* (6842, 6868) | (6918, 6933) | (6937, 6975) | -0.01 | 33.7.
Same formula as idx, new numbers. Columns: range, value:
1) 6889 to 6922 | 33.8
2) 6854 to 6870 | 34.3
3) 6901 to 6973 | 33.6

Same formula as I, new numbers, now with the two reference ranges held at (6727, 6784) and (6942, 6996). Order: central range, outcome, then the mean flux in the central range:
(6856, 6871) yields -0.02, 34.4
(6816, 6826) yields 0.07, 31.9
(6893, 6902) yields 0.01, 33.5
